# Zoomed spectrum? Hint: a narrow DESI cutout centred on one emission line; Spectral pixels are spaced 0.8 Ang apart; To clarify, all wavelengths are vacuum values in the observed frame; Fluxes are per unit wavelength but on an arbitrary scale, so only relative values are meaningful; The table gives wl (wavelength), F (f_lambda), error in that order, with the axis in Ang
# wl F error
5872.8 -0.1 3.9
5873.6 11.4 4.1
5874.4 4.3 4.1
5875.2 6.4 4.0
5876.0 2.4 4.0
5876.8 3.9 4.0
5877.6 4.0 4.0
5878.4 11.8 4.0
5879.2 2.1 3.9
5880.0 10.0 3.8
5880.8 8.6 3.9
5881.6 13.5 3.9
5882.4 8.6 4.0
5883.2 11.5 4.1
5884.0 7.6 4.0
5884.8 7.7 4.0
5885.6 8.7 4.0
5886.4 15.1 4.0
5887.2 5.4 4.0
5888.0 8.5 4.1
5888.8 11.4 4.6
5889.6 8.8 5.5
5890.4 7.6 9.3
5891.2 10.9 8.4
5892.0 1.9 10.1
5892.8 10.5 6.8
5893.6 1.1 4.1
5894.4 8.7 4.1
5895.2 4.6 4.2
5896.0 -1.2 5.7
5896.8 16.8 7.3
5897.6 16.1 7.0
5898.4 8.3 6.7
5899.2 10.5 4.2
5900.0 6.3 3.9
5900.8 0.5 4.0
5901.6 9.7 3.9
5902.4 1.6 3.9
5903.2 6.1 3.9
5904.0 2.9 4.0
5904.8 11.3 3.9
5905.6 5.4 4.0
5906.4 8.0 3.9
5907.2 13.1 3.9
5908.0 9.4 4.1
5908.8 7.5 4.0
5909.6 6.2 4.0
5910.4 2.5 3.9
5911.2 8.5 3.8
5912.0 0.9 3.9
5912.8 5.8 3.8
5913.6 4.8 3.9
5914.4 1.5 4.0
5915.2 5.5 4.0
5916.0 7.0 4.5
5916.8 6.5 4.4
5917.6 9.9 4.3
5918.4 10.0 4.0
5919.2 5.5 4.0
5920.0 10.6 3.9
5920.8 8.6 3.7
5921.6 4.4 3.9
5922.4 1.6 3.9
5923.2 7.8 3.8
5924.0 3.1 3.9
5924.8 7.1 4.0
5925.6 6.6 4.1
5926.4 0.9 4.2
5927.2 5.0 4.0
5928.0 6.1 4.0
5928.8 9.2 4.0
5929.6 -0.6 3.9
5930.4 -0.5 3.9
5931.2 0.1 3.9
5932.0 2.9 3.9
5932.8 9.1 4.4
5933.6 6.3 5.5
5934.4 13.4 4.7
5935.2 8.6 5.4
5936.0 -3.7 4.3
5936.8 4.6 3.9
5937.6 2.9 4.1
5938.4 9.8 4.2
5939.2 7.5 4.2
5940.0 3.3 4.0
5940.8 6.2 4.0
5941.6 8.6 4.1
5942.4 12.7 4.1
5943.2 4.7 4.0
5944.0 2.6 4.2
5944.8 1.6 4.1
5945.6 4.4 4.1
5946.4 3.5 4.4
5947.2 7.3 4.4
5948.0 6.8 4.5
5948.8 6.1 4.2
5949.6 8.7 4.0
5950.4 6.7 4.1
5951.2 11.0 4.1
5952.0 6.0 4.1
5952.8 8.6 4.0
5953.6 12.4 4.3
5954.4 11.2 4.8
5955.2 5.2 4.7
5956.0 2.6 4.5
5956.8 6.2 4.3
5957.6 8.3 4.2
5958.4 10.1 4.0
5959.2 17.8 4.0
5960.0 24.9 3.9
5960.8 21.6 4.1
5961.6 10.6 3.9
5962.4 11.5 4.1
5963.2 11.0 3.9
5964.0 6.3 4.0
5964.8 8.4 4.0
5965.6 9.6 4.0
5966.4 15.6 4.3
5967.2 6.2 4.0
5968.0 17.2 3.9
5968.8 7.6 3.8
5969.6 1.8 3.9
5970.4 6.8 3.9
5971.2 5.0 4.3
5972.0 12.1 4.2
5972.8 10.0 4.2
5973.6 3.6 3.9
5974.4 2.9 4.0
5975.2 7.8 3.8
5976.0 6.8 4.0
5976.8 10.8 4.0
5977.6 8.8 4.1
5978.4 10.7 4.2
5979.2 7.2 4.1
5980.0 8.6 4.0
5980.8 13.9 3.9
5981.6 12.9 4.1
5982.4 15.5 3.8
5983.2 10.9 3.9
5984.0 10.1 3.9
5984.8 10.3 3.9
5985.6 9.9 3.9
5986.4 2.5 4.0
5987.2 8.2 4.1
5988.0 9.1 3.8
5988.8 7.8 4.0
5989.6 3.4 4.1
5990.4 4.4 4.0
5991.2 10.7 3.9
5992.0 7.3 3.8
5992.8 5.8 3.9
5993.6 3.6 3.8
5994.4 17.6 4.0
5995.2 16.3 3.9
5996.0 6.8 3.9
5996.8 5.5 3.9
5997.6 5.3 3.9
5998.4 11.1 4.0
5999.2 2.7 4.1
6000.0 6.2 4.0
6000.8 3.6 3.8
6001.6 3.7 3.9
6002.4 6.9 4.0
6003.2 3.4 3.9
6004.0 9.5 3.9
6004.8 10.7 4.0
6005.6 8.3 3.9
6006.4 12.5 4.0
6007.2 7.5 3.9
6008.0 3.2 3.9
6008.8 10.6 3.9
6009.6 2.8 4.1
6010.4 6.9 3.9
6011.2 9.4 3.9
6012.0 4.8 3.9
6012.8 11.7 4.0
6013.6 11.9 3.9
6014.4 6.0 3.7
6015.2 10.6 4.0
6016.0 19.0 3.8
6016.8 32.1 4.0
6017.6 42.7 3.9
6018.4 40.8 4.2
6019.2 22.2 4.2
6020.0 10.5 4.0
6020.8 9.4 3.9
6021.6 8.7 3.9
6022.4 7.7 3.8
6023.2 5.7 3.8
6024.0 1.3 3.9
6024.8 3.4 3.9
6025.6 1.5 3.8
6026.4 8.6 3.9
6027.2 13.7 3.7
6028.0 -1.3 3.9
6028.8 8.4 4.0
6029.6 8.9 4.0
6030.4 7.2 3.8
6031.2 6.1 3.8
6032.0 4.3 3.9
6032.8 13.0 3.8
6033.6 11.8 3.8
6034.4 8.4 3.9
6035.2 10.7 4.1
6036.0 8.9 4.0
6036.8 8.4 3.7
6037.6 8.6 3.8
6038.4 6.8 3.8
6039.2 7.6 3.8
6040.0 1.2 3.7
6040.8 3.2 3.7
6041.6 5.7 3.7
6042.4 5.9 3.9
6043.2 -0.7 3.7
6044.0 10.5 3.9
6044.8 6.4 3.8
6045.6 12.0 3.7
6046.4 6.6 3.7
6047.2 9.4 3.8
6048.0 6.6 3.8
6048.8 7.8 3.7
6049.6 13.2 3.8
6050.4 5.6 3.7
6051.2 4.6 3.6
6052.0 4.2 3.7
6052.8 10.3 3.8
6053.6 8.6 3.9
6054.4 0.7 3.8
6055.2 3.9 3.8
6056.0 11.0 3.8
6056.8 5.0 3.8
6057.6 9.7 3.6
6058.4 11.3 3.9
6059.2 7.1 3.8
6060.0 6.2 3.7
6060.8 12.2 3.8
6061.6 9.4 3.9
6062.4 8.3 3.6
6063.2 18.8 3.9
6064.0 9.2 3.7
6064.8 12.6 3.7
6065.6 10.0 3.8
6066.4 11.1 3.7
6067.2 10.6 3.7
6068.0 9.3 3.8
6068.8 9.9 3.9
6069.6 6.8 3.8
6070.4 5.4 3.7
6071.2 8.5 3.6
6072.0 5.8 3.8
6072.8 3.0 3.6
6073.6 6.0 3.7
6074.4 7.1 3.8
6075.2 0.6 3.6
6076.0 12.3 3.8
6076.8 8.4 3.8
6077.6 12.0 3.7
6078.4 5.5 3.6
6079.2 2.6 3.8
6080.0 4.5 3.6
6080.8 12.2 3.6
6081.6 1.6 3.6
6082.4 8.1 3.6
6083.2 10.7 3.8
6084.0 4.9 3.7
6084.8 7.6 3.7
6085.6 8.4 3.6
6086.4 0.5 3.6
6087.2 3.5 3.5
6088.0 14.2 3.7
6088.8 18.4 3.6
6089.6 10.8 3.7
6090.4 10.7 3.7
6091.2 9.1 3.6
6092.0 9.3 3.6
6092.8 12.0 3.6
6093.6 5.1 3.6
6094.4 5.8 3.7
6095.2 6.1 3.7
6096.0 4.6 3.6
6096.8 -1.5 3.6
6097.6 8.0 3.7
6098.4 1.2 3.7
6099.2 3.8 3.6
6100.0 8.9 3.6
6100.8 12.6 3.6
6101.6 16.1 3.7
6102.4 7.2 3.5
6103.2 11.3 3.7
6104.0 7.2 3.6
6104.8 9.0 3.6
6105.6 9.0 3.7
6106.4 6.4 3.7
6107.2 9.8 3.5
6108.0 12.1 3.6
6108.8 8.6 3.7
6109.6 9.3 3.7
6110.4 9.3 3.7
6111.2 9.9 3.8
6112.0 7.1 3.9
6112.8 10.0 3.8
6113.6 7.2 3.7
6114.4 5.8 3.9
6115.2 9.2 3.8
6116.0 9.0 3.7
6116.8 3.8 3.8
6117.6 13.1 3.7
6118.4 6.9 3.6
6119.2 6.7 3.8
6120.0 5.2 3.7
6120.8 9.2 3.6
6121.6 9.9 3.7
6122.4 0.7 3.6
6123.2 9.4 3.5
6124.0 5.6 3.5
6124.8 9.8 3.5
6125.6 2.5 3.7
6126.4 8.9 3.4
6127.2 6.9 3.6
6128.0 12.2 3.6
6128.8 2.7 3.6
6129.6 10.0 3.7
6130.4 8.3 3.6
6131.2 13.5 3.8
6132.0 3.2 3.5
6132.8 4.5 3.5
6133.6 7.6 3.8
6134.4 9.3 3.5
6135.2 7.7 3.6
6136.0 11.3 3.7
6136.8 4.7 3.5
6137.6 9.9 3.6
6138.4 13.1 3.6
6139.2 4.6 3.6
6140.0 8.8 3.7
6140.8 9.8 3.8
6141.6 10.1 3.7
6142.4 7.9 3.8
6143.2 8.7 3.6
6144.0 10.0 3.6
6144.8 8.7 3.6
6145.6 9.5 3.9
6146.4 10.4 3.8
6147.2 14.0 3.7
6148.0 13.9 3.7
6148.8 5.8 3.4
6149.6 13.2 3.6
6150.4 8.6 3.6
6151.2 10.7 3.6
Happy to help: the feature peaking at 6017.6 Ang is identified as [O III]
